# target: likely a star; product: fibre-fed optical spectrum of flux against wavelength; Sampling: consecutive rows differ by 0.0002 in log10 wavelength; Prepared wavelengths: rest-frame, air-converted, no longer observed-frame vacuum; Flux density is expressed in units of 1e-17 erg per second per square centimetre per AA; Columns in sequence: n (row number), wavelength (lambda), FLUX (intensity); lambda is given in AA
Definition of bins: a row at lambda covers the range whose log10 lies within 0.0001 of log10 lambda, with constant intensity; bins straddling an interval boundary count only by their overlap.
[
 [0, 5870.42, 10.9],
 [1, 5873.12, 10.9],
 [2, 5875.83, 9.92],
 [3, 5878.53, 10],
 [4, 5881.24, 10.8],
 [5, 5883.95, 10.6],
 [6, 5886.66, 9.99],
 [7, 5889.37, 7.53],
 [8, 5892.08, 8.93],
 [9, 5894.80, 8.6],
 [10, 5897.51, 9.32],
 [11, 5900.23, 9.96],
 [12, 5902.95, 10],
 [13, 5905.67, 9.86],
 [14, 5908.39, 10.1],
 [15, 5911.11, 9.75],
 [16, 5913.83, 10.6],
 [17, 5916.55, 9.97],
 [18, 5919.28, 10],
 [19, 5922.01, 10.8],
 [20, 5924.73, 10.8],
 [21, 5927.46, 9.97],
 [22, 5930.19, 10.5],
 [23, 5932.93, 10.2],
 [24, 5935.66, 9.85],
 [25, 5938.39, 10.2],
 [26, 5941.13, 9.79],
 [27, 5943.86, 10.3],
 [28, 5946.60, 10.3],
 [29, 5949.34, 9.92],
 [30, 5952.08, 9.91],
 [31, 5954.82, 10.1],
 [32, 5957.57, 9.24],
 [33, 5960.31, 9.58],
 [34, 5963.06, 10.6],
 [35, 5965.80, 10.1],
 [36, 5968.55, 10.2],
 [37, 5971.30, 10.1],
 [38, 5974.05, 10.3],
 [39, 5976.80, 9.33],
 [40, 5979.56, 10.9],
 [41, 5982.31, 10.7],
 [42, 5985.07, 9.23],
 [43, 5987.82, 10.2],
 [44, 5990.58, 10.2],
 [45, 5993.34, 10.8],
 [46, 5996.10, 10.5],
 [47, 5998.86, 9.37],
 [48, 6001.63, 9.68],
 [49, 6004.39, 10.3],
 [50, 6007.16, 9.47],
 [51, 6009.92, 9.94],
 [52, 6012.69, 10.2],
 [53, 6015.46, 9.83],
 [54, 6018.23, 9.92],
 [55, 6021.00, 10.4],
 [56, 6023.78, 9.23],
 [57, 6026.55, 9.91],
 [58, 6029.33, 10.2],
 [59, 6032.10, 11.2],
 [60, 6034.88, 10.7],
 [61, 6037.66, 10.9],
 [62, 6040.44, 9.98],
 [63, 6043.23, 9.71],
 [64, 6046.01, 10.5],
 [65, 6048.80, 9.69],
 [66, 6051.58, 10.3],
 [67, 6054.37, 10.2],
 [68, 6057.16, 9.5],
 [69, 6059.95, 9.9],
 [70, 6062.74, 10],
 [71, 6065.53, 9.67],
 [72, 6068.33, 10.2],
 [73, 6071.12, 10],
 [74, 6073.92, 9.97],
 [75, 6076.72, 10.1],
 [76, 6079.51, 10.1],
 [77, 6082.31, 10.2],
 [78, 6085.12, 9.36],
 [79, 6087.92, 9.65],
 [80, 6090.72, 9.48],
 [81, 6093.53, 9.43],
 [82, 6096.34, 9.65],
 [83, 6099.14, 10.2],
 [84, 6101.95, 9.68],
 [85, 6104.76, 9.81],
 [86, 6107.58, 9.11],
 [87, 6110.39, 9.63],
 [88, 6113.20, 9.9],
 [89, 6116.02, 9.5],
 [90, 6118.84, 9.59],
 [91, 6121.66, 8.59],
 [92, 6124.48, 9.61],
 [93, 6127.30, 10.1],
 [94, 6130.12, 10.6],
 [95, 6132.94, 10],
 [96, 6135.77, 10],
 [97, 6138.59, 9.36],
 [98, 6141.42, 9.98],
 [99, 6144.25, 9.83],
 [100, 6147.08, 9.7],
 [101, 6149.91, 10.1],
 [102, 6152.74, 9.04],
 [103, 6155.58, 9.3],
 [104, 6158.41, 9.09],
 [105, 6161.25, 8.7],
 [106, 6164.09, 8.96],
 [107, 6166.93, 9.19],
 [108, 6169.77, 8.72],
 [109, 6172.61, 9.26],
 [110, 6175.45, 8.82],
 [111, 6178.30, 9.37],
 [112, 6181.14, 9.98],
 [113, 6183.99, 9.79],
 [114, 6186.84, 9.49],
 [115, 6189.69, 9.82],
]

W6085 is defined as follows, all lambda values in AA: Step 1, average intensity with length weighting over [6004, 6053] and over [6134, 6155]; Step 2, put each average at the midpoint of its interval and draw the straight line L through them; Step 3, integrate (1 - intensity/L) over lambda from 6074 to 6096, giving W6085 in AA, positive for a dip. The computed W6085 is 0.3 AA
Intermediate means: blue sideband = 10.1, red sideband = 9.7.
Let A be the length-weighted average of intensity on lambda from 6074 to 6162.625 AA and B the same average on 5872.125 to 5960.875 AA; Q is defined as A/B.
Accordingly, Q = 0.97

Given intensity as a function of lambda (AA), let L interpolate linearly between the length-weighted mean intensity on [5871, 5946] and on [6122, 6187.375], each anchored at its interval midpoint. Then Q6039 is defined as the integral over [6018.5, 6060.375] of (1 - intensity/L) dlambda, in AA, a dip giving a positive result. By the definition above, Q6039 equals -1.8 AA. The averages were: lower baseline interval 9.99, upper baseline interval 9.51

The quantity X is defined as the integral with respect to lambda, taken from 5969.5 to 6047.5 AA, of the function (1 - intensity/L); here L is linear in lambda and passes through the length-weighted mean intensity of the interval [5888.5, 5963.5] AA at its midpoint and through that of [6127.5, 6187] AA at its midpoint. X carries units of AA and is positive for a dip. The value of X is -3.1 AA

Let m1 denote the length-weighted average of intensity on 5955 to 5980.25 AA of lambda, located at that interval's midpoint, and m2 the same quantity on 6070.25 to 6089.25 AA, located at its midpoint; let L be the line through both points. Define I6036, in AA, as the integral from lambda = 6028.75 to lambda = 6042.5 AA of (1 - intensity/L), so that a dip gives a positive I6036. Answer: -0.86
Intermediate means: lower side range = 10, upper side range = 9.91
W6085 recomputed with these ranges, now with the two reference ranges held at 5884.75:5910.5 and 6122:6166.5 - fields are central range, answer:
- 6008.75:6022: -0.8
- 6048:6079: -1.4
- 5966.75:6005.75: -2.7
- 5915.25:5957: -3.2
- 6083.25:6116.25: -0.3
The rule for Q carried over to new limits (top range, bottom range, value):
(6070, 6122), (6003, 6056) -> 0.96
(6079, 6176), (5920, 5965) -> 0.94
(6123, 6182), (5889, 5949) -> 0.96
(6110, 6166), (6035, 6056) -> 0.94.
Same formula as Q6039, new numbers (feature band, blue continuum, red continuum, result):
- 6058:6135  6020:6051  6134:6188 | 0.35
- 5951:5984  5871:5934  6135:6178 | -0.93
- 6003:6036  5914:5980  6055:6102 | -0.46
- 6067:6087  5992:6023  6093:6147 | -0.30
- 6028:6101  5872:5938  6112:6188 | -2.77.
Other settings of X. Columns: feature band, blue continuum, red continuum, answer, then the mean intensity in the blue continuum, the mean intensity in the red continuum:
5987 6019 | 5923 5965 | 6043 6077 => 0.0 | 10.1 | 9.98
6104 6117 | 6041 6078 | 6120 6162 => 0.2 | 9.98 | 9.61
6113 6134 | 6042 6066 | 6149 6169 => -0.7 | 9.96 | 9.16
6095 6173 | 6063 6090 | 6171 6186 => 0.8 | 9.91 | 9.44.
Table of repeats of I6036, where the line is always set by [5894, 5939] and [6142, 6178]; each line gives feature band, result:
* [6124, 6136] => -0.97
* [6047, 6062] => -0.54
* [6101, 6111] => -0.13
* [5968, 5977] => -0.17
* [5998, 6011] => -0.01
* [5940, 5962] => 0.06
